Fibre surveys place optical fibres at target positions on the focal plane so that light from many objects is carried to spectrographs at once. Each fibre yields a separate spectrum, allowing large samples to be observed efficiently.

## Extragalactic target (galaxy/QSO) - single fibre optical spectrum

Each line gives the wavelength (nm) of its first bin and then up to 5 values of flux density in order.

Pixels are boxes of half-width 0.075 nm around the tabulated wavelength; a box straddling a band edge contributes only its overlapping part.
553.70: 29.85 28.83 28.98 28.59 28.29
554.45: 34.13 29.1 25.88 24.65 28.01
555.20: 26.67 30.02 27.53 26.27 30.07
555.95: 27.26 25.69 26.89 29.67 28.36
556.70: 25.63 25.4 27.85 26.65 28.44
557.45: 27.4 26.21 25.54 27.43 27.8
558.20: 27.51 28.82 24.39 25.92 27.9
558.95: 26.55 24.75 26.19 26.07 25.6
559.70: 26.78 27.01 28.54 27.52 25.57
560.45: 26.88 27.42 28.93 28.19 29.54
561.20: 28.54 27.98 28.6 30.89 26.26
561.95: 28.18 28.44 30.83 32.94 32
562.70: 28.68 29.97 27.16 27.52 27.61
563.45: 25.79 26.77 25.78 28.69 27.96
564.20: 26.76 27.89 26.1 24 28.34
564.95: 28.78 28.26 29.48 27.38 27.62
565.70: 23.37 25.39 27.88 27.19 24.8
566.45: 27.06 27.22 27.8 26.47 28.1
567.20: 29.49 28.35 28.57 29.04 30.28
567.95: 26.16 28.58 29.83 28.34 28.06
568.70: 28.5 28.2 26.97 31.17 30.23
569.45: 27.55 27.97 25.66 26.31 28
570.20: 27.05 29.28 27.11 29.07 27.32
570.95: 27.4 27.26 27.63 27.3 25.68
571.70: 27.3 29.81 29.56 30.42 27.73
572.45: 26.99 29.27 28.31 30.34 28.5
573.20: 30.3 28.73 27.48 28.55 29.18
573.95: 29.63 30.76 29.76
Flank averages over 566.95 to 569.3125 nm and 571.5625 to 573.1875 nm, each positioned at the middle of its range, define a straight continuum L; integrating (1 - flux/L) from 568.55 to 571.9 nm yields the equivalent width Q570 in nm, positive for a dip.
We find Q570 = 0.102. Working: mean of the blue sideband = 28.7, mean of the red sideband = 28.8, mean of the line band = 27.8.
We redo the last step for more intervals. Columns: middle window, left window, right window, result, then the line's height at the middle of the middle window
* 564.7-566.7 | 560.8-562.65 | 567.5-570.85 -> 0.11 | 28.8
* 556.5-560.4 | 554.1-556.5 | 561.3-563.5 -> 0.23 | 28.4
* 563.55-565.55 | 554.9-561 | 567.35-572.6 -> 0.02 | 27.7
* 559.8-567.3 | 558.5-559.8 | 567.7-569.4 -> -0.13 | 27.4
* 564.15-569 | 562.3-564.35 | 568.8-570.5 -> 0.09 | 28.1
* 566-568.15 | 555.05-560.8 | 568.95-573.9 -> 0.01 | 27.9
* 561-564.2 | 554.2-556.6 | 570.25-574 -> -0.04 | 28.2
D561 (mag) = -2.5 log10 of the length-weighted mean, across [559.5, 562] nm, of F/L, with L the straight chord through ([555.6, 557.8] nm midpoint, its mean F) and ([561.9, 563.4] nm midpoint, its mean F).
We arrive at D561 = 0.03 mag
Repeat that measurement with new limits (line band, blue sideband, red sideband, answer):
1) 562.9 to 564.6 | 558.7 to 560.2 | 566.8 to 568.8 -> 0.02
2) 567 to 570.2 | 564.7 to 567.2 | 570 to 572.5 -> -0.03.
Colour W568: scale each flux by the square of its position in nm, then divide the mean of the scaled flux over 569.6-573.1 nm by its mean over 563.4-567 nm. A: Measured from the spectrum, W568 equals 1.06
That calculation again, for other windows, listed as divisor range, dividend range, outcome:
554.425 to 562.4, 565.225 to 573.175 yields 1.05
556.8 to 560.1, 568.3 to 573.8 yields 1.10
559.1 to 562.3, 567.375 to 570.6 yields 1.05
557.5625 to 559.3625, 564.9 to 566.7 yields 1.04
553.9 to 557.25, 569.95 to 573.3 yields 1.08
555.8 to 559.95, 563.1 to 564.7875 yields 1.02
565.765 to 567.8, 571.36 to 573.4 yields 1.06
